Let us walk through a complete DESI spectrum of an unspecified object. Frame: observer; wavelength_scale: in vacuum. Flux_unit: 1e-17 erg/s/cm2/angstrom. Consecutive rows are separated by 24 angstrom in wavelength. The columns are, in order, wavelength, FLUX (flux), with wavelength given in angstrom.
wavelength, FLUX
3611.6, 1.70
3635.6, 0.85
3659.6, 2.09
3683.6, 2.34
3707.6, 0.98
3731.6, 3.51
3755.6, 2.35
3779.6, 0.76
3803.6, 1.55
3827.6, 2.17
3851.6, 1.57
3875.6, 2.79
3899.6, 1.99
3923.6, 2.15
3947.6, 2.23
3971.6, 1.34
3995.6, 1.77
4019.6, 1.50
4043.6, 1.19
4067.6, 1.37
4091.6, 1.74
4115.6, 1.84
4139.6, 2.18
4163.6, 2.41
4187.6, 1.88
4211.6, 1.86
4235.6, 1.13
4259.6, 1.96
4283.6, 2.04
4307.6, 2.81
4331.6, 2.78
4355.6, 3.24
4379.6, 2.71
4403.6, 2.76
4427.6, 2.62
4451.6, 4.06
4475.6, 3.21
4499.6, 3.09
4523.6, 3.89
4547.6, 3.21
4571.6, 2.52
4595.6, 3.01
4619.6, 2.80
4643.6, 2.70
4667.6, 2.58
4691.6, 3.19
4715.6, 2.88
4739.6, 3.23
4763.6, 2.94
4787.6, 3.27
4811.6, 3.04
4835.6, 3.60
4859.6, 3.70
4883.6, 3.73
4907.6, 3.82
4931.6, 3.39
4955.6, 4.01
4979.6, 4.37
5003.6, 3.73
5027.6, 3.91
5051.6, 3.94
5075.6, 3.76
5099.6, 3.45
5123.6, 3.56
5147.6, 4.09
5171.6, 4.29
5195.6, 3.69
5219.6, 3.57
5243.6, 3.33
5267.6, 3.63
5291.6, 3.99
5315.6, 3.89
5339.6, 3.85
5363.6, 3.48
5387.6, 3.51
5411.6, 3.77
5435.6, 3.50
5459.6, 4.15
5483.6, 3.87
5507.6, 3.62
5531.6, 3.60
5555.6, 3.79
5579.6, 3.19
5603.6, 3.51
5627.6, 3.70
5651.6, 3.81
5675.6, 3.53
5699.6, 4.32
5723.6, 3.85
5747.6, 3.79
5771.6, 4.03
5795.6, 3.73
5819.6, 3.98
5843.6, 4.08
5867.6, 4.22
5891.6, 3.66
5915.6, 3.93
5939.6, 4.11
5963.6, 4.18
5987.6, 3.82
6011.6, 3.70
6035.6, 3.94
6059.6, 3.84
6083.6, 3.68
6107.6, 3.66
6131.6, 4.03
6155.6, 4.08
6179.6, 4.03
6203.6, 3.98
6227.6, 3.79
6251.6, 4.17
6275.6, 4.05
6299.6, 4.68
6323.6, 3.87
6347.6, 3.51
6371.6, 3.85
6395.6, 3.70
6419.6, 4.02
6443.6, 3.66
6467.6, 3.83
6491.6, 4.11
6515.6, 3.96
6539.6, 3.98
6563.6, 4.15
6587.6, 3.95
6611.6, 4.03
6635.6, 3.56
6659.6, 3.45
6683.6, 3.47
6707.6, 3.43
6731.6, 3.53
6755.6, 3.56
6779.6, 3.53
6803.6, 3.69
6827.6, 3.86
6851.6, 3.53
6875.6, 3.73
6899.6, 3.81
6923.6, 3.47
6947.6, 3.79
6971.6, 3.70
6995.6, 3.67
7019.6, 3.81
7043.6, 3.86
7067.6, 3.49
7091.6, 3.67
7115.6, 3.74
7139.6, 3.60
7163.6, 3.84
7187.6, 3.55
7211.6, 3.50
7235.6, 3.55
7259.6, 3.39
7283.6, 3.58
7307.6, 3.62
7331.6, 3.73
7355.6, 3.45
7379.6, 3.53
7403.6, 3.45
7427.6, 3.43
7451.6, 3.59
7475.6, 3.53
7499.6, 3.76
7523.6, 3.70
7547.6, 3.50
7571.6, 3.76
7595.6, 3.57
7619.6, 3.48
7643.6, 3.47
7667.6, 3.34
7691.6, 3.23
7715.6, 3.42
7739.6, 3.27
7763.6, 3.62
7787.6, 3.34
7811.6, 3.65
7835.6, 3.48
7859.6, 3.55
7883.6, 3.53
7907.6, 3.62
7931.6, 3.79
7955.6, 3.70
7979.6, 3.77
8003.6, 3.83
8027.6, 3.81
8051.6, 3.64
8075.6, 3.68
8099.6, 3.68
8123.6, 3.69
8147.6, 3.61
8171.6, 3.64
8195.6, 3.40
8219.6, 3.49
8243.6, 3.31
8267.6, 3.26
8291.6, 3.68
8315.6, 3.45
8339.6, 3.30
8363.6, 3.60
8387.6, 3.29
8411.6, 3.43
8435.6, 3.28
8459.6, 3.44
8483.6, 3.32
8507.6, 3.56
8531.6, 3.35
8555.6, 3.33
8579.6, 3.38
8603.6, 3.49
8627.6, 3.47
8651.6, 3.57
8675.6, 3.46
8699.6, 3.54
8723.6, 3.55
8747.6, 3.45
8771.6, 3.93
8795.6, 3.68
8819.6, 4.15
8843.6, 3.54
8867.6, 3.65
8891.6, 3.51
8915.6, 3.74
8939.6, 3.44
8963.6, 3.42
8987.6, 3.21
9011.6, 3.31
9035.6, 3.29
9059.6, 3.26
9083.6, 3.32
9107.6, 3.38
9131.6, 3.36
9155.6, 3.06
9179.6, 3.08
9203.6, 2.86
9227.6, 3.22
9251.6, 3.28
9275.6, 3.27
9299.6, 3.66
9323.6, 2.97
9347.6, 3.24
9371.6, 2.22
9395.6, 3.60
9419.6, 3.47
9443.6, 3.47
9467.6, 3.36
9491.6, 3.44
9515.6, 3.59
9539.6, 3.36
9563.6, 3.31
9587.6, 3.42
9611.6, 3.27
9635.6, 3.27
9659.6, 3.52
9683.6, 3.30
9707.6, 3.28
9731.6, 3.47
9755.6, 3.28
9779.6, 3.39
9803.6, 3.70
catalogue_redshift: 0.076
